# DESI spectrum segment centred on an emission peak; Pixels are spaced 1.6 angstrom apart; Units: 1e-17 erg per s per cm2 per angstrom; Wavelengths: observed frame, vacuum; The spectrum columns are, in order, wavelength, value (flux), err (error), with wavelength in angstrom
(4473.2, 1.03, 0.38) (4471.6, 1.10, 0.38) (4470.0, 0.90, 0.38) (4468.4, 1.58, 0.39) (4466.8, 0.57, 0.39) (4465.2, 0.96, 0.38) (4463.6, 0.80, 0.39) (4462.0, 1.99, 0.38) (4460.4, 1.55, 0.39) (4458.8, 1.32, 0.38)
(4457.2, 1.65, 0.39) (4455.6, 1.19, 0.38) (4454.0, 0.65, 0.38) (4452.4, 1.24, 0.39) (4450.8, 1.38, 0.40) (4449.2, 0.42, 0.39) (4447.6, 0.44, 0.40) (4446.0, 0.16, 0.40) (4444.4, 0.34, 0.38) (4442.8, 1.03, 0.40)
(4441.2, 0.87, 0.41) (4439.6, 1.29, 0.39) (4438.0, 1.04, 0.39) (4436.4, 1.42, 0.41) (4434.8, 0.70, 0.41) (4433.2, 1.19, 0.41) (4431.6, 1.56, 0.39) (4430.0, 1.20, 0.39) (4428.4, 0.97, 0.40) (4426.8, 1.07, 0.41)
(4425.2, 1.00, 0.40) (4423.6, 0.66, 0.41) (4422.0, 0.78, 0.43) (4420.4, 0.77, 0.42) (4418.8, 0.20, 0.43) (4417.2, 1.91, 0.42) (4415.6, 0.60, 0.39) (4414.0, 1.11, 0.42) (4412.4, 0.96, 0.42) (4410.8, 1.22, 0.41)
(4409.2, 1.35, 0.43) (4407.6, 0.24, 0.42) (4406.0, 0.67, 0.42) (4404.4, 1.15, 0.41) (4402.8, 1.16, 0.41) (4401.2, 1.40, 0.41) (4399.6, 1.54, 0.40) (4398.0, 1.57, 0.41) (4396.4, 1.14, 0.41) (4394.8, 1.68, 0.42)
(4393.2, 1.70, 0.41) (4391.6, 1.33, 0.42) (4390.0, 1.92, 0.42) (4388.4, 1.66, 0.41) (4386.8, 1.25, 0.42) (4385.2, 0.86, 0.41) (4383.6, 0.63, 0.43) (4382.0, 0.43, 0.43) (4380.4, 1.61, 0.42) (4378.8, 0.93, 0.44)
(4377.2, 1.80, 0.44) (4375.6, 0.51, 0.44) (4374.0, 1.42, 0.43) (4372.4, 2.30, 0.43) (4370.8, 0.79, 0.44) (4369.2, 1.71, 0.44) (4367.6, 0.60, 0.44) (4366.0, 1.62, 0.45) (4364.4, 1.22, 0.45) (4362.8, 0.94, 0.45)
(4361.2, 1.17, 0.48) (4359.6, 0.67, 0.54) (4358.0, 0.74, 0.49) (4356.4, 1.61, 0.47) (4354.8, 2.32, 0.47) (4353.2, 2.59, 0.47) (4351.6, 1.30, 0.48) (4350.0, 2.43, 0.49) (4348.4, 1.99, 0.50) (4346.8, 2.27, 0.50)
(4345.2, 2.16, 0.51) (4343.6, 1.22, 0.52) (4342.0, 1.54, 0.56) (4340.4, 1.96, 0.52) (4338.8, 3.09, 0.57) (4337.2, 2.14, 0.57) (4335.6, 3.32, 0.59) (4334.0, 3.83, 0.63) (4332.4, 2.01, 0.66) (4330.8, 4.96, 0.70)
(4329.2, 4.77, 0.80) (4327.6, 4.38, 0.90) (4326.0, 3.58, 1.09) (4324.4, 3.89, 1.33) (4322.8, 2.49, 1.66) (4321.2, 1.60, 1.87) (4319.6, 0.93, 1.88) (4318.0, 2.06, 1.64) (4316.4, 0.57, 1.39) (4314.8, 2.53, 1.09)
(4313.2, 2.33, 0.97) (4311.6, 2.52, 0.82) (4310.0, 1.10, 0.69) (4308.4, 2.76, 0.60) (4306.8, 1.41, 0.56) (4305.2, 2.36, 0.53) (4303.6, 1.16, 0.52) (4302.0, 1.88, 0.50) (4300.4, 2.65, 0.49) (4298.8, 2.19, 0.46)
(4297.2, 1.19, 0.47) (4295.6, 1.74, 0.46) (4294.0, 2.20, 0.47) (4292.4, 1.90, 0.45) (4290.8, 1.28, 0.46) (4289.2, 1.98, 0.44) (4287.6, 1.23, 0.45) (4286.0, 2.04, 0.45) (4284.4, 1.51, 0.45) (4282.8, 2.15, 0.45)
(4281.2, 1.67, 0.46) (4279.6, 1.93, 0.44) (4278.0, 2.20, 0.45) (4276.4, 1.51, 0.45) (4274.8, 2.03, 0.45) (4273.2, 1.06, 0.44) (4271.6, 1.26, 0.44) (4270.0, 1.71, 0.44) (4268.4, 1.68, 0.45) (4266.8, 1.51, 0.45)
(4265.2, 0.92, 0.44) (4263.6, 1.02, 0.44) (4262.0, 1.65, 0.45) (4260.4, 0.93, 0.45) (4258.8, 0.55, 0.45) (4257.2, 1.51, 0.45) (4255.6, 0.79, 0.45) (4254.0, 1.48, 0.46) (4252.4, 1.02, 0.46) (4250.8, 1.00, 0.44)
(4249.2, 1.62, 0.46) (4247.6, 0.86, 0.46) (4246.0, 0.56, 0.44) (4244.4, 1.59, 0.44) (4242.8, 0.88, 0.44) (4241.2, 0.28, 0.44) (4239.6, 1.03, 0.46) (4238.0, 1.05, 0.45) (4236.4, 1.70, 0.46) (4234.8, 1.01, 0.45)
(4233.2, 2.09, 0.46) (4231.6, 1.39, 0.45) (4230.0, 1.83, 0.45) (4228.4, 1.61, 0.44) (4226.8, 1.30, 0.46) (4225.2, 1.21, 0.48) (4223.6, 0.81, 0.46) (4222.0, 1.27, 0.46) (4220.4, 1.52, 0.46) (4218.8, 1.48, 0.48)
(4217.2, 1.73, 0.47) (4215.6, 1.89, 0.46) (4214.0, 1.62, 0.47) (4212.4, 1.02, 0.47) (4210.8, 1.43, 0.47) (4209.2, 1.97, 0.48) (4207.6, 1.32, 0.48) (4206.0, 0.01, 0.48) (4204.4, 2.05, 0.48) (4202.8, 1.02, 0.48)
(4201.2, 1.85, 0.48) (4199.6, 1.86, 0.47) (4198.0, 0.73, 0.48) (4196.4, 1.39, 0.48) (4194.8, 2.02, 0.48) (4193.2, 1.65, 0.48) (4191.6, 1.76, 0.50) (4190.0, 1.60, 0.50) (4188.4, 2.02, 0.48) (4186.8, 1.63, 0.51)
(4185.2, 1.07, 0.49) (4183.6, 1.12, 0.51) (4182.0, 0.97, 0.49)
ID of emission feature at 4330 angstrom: C III]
